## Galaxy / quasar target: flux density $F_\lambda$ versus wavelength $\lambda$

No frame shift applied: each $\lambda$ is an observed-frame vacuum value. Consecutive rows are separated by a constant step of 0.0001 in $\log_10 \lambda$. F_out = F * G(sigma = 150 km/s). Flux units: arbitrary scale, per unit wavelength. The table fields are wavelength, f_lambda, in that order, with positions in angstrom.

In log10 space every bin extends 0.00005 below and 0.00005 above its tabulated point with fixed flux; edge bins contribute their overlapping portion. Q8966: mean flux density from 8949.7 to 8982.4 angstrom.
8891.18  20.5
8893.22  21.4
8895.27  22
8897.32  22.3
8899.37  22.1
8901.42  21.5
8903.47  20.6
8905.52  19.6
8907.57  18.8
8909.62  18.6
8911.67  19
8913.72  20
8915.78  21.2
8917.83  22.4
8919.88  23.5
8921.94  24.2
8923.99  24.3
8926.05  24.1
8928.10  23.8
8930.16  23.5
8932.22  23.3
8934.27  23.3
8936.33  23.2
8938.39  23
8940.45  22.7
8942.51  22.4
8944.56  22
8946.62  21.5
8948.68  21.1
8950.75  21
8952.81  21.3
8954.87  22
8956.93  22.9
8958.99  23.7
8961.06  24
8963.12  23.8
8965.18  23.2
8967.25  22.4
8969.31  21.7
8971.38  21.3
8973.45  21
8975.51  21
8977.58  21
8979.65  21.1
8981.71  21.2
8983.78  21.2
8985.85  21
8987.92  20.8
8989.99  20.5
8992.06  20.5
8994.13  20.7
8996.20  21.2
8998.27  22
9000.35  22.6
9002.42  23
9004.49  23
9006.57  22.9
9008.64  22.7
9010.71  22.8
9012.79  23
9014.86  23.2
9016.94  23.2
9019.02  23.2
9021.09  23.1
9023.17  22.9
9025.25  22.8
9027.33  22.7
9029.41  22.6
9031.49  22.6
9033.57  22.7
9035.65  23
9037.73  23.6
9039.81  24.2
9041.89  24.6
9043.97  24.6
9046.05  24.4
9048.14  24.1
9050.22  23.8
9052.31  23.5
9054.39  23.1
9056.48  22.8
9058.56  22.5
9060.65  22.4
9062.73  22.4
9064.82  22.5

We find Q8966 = 22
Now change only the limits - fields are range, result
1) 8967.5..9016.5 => 21.7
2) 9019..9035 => 22.8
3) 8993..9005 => 22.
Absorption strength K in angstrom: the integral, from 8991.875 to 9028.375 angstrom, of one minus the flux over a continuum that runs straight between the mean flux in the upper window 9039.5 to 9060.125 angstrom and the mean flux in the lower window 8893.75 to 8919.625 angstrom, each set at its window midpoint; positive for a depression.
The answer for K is 0.5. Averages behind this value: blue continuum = 20.8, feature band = 22.6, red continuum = 23.7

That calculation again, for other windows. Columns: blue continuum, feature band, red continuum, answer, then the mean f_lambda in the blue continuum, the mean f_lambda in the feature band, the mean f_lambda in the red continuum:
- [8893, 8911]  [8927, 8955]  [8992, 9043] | -1.4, 20.7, 22.5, 22.8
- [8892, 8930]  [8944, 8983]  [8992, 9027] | 0.4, 21.7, 22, 22.6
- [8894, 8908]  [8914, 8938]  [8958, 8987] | -2.1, 21.1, 23.2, 22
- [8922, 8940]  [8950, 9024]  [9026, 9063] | 4.2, 23.6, 22.1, 23.3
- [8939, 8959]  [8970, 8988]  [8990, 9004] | 0.6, 22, 21.1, 21.6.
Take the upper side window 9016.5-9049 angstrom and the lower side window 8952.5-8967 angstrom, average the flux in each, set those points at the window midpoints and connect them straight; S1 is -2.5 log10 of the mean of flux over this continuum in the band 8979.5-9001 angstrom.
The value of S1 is 0.10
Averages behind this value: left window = 23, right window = 23.4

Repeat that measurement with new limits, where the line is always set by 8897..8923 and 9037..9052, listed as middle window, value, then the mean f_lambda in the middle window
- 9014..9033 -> 0.036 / 22.9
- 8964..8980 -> 0.042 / 21.6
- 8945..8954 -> 0.034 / 21.3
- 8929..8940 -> -0.078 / 23.2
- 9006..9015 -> 0.021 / 22.9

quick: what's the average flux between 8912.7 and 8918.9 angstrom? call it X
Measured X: 21.2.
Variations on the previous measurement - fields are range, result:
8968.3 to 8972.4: 21.5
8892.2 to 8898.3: 21.9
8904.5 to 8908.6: 19.2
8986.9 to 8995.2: 20.6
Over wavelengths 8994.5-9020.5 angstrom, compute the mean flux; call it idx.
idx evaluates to 22.7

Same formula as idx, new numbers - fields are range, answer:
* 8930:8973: 22.5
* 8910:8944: 22.7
